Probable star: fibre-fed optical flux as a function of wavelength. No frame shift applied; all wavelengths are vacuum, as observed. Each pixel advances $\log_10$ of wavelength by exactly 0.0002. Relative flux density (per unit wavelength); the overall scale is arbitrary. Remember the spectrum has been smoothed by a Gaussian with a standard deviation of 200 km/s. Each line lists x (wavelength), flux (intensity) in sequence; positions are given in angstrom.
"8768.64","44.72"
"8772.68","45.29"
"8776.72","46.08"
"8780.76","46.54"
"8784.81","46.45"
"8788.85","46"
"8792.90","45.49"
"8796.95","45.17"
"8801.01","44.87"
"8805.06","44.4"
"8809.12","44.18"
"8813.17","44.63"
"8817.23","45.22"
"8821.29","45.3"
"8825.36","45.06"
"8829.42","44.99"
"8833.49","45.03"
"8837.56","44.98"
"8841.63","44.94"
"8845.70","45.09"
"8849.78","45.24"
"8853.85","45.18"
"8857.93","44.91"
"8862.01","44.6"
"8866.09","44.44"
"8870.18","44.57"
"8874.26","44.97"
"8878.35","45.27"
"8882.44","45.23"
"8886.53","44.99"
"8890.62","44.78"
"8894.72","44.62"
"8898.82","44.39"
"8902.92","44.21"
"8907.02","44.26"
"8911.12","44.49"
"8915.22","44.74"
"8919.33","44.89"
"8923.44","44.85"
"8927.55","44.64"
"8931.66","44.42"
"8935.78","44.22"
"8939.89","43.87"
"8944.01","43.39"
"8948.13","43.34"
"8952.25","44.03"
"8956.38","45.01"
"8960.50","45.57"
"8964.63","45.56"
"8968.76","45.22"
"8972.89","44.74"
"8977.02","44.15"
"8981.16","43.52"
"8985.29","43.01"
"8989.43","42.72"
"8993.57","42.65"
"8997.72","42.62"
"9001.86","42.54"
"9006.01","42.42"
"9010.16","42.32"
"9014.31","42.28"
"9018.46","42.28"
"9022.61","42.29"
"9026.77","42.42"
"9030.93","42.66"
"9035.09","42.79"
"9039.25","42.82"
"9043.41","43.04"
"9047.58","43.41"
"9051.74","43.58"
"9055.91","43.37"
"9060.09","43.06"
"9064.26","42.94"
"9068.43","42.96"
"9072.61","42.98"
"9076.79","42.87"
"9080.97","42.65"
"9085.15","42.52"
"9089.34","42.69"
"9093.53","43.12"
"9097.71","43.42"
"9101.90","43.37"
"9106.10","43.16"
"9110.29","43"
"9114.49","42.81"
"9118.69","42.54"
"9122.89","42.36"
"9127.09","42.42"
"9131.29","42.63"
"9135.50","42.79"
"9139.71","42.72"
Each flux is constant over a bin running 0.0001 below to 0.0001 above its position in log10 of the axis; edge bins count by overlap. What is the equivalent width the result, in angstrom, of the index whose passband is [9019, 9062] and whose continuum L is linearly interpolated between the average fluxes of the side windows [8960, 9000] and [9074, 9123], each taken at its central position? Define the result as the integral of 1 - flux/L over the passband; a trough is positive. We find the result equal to 0.5 angstrom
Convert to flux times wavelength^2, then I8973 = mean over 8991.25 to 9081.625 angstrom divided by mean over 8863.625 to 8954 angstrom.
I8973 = 0.99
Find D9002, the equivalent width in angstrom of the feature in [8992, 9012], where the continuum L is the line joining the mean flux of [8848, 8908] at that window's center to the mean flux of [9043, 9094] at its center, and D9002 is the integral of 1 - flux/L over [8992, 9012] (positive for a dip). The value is 0.5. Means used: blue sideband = 44.8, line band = 42.5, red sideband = 43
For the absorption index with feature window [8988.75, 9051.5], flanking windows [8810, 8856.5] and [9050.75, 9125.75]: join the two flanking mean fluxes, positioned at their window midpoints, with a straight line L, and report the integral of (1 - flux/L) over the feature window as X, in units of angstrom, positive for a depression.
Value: 1.2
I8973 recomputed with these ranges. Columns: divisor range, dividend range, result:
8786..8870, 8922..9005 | 1.01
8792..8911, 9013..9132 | 1.00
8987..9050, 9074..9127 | 1.02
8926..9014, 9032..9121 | 1.01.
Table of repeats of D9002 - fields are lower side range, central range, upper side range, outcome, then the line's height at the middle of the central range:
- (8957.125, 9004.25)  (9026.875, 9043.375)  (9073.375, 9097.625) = 0.22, 43.3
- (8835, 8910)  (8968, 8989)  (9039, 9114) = -0.02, 43.9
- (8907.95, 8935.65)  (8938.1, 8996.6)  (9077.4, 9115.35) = 0.21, 44.2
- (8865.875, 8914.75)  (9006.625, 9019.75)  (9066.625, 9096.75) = 0.36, 43.5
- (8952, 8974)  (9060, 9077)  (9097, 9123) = 0.24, 43.6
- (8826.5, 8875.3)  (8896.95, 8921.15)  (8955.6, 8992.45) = 0.08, 44.6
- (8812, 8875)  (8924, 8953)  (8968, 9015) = -0.16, 43.8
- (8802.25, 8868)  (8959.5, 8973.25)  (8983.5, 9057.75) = -0.62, 43.4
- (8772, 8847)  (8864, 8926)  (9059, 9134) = -0.24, 44.5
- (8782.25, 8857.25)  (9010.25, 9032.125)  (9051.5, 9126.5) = 0.56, 43.5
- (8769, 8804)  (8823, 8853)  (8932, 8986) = 0.13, 45.3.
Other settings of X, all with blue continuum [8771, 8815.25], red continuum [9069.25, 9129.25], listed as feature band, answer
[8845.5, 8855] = -0.1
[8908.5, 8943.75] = -0.1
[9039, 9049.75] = 0.0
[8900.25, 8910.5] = 0.0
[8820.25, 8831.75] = 0.0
